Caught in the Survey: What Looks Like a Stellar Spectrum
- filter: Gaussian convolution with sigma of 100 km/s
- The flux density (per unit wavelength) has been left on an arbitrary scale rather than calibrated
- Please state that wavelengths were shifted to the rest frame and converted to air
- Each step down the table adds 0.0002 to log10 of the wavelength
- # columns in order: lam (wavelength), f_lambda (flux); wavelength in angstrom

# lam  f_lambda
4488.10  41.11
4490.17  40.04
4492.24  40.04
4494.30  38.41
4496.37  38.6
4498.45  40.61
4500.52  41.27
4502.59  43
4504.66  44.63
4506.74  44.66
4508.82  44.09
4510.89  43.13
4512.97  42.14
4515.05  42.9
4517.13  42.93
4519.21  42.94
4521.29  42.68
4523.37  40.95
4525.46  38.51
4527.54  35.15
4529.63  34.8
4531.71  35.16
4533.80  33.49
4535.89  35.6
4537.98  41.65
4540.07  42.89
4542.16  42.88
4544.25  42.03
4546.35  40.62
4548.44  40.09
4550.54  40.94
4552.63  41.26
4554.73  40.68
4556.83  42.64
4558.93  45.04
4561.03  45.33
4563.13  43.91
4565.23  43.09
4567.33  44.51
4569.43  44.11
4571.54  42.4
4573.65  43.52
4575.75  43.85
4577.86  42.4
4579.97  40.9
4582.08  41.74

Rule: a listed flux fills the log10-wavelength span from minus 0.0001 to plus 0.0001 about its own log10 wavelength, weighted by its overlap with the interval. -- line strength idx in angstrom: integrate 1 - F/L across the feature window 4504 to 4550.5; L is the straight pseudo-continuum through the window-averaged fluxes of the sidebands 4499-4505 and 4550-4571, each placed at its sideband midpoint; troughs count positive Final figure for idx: 2.5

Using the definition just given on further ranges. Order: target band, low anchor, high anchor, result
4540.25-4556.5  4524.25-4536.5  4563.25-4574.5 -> -0.9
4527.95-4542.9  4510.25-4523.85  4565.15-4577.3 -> 1.8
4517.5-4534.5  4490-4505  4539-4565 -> 1.4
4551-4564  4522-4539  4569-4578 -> -0.7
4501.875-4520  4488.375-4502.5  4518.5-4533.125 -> -1.9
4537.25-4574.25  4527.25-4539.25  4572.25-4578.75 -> -2.6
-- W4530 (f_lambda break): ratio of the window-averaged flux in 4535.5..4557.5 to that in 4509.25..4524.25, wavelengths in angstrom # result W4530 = 1.0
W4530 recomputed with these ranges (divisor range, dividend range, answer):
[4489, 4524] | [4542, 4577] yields 1.02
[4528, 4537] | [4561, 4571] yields 1.26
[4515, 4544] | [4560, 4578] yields 1.11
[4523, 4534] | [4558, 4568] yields 1.22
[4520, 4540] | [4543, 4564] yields 1.12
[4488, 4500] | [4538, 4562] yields 1.06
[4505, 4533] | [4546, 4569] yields 1.05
